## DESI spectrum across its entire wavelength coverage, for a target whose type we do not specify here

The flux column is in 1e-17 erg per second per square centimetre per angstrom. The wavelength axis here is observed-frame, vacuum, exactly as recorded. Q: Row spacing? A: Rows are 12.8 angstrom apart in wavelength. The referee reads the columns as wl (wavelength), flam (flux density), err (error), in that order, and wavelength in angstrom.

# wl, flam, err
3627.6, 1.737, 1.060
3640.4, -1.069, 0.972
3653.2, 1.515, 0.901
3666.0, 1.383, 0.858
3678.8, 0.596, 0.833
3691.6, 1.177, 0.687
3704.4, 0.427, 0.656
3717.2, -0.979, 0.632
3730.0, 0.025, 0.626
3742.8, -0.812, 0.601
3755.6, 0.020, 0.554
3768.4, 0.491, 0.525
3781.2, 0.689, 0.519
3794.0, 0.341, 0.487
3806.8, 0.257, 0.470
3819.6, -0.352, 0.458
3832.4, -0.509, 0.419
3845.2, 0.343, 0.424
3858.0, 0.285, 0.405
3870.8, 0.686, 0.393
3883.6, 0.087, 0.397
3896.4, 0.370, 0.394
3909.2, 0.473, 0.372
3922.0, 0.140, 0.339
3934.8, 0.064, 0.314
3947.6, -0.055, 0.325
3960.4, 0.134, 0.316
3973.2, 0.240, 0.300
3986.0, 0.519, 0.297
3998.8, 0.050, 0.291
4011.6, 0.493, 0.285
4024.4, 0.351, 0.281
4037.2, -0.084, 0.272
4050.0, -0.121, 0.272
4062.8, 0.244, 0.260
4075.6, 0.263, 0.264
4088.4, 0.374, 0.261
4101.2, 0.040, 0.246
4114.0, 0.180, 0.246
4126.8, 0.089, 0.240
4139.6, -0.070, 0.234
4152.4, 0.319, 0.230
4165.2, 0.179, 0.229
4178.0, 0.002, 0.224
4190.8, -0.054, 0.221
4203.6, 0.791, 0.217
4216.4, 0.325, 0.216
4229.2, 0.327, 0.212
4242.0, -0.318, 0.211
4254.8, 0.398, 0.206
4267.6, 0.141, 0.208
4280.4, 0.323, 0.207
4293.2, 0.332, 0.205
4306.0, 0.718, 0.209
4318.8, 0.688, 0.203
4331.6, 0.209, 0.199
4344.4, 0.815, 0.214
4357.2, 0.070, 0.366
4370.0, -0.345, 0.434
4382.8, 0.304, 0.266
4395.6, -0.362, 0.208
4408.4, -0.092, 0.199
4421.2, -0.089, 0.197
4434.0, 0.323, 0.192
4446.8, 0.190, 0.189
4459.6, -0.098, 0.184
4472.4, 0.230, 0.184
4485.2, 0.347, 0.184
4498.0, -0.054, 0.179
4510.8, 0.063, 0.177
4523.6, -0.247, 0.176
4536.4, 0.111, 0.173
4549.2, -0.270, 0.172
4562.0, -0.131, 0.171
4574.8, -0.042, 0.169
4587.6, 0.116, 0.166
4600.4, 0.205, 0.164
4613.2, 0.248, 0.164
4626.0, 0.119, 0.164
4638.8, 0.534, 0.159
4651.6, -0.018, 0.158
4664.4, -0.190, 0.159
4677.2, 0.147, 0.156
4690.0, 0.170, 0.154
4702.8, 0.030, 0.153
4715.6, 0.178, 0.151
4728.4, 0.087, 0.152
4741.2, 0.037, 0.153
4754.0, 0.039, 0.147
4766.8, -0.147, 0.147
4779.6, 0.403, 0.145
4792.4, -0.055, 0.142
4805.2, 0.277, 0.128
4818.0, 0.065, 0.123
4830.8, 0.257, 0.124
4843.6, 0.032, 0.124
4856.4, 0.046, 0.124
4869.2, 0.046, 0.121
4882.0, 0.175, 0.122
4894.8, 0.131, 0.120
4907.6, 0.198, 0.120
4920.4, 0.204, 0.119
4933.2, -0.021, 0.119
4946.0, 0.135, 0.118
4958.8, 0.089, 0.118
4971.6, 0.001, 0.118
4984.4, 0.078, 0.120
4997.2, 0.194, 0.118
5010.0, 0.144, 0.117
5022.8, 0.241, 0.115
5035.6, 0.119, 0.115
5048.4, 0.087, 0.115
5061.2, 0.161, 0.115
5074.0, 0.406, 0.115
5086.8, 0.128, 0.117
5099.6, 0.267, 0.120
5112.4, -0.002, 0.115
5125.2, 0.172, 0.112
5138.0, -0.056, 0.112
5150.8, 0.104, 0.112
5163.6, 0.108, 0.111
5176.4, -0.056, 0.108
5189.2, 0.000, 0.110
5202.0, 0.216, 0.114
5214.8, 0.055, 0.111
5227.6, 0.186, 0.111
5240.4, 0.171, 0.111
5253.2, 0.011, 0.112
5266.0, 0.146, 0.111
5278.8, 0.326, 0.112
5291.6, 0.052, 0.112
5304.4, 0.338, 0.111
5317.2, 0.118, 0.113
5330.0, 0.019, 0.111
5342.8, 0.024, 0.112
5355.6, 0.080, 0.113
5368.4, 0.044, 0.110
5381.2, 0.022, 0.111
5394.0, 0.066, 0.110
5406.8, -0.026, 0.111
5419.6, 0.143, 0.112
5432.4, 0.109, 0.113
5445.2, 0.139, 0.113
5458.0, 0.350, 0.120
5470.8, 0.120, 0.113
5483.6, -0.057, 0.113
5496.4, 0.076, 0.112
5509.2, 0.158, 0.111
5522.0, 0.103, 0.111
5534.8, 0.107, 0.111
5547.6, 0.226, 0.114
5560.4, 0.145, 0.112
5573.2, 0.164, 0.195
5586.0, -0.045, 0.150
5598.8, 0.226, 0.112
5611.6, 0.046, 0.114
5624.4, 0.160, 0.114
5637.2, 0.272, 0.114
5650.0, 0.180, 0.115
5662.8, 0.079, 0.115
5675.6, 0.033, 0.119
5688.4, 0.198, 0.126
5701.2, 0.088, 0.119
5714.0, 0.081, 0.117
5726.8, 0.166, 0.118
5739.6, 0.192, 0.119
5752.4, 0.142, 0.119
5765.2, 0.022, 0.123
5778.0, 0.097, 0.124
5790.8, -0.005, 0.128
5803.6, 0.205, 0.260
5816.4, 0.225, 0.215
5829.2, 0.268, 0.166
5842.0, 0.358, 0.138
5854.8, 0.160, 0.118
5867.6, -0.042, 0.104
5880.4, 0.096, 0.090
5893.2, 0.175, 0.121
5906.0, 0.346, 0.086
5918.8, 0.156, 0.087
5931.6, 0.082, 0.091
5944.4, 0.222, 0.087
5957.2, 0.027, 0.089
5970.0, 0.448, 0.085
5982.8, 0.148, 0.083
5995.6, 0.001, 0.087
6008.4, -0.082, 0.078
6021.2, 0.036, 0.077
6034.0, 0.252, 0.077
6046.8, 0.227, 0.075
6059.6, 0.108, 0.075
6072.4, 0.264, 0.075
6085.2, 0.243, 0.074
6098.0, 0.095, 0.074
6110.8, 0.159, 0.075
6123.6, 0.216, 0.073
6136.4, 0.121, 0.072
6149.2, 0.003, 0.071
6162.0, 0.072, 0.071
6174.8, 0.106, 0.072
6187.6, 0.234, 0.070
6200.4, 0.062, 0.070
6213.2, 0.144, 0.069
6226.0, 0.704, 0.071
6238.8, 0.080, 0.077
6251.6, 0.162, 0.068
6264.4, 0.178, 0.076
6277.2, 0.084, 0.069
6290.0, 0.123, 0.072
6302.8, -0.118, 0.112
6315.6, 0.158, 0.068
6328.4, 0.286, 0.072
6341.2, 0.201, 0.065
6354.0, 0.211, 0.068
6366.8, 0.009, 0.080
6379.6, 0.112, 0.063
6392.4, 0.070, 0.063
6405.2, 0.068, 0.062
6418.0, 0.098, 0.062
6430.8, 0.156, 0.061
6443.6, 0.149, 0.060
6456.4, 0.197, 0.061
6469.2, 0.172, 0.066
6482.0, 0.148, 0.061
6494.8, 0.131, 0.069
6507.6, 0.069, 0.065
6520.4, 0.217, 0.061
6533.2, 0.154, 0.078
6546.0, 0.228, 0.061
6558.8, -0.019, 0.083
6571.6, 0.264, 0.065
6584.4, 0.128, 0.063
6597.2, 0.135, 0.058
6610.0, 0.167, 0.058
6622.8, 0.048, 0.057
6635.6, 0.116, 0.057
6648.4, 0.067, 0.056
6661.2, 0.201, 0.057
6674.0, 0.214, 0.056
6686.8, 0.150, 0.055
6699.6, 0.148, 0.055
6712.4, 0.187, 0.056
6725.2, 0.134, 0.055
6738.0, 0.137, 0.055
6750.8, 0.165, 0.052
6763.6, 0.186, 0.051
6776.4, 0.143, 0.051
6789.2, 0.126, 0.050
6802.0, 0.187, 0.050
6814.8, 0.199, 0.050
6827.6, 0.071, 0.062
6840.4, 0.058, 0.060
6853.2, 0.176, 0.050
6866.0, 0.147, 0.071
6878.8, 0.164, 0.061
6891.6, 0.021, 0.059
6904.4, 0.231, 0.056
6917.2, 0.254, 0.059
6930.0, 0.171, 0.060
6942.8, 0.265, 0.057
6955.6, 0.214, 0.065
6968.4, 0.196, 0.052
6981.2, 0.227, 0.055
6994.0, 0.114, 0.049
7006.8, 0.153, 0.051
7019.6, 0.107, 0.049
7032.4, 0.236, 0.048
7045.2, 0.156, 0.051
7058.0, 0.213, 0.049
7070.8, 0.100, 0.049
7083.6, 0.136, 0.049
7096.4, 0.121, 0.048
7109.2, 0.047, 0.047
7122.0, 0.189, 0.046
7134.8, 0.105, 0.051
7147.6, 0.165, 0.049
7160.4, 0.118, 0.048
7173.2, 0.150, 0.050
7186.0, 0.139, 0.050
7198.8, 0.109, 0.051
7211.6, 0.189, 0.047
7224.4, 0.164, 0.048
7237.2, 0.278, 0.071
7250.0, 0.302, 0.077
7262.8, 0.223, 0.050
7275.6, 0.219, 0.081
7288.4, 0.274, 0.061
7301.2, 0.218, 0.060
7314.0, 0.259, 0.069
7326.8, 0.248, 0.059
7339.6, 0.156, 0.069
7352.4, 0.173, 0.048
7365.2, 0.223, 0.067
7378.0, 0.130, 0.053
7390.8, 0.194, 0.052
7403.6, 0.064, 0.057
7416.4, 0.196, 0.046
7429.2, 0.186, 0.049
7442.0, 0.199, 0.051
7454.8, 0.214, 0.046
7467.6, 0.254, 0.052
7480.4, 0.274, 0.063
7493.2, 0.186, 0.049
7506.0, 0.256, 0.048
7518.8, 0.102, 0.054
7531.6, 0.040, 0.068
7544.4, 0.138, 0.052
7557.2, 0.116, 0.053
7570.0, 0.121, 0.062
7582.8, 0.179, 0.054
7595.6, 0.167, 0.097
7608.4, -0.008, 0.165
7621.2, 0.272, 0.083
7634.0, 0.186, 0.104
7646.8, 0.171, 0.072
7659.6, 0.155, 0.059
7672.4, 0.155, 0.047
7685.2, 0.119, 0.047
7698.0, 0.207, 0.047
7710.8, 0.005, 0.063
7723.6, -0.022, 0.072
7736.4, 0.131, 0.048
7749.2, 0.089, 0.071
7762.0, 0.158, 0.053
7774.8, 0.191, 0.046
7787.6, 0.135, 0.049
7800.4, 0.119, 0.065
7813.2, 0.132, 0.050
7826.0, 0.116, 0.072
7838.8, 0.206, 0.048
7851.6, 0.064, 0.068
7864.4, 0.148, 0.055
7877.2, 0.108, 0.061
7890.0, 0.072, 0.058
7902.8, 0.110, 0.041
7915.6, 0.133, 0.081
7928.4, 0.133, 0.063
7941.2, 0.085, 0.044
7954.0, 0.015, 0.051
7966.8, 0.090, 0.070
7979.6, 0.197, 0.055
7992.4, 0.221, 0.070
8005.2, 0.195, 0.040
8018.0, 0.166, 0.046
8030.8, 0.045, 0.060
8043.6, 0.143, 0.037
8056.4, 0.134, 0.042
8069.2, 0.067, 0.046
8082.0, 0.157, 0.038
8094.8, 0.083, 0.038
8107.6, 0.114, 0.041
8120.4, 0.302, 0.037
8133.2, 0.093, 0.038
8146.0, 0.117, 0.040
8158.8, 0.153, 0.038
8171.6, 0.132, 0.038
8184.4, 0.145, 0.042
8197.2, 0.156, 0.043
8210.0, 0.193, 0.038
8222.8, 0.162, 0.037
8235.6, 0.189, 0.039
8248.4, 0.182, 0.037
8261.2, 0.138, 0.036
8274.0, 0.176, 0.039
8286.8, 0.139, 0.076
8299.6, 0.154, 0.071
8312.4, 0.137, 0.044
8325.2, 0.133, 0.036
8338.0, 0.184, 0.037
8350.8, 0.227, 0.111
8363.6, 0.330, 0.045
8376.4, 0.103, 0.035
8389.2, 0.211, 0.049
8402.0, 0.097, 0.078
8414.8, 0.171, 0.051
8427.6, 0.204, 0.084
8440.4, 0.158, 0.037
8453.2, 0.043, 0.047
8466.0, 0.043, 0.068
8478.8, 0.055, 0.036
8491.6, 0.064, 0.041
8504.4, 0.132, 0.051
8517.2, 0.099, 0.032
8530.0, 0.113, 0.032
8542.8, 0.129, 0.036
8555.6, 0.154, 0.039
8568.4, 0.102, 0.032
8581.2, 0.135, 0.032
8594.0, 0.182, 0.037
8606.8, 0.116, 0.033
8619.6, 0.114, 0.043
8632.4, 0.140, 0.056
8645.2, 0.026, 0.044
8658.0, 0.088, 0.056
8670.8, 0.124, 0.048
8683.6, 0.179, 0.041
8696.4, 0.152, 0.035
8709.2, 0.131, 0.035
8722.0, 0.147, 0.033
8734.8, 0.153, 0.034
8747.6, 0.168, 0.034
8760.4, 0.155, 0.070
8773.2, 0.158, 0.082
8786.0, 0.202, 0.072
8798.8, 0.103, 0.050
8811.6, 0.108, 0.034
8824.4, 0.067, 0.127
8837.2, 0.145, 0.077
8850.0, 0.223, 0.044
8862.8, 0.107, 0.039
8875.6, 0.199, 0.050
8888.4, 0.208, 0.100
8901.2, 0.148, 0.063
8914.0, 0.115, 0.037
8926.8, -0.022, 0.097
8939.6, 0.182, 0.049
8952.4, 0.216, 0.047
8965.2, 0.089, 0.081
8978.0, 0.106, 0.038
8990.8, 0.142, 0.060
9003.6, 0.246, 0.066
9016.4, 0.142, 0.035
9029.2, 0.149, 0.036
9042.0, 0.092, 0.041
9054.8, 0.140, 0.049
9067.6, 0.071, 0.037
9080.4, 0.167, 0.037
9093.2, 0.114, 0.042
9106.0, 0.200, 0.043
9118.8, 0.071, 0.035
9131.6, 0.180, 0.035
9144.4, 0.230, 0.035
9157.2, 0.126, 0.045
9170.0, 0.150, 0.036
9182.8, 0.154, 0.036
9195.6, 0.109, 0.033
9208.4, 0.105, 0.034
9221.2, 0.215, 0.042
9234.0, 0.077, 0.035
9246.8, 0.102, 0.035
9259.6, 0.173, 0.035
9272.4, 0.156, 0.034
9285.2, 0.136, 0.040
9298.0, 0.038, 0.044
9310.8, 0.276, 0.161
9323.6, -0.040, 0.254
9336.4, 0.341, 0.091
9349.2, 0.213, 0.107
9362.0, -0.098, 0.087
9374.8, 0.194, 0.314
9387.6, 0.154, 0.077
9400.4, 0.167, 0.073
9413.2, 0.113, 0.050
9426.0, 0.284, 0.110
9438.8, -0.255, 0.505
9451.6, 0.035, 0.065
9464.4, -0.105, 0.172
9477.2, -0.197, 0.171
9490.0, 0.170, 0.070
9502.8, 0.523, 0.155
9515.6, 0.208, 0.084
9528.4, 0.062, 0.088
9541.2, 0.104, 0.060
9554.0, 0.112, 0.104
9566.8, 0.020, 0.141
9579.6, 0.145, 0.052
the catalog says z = 0.670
